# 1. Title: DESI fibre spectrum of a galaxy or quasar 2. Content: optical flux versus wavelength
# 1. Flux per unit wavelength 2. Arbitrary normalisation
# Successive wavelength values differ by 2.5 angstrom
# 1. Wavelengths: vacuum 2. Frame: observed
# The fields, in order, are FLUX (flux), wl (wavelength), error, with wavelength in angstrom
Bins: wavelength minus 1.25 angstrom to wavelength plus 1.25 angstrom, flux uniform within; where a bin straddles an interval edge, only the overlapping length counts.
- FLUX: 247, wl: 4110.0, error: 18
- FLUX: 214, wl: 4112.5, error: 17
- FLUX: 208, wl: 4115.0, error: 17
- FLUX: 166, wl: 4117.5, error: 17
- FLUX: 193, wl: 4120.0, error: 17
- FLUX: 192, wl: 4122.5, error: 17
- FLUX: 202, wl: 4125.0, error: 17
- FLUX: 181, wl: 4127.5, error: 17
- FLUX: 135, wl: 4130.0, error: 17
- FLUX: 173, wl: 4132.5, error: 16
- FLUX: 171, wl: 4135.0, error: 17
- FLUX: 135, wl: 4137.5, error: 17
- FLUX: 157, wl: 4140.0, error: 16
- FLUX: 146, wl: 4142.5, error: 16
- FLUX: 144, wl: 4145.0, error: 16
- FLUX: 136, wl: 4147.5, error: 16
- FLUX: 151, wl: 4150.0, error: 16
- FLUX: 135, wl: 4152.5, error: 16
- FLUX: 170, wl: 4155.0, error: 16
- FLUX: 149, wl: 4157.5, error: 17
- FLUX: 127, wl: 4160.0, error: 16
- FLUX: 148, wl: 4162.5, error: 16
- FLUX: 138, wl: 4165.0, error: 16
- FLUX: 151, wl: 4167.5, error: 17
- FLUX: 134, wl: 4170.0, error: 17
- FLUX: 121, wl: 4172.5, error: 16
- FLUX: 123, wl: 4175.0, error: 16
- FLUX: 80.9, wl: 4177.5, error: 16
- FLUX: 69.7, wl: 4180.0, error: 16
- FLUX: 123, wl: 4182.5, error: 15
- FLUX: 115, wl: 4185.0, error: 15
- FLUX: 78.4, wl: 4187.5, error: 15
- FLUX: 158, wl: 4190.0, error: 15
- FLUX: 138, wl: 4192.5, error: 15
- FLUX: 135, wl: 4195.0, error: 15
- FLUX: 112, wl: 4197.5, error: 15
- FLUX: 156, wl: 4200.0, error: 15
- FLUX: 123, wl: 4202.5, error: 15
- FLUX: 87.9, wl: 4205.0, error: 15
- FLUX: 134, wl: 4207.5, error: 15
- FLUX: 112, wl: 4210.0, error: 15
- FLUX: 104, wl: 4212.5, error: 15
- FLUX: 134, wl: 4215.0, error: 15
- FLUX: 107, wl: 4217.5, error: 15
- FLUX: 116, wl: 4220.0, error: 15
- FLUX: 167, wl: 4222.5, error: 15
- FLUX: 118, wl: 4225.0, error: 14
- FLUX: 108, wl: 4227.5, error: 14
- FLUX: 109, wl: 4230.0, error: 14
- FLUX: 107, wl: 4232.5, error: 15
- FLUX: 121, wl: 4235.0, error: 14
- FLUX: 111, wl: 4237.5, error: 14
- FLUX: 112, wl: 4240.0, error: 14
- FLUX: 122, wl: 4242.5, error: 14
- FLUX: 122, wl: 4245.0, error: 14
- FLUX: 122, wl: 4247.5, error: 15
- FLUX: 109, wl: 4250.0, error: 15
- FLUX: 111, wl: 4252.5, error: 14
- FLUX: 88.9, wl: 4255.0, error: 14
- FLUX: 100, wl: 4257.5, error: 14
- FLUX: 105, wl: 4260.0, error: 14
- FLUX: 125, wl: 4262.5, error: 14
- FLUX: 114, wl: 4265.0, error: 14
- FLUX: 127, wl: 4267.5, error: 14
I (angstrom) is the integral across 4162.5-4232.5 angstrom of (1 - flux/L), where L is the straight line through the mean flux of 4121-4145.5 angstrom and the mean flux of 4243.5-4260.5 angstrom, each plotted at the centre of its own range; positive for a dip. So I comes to 6.8 angstrom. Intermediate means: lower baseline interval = 164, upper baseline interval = 109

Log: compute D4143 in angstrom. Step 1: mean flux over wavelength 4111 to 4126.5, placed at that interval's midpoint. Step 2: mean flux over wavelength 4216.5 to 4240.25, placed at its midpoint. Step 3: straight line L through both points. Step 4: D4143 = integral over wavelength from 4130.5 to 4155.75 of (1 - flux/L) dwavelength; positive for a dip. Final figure 4.0 angstrom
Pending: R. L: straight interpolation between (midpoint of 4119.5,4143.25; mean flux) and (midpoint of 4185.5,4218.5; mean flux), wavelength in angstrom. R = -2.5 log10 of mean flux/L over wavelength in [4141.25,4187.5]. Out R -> 0.14 mag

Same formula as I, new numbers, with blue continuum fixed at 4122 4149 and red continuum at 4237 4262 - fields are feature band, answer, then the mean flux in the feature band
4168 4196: 4.61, 117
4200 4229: 1.17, 121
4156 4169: 0.48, 143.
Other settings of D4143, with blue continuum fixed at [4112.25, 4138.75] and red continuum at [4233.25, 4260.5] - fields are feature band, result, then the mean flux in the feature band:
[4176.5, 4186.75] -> 3.5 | 96.6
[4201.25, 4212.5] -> 1.7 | 113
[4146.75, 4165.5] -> 1.9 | 145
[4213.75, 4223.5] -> -0.3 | 130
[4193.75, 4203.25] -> 0.4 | 132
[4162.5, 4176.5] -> 1.8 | 134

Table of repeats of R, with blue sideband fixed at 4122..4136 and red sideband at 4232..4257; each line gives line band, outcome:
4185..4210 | 0.12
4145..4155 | 0.13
